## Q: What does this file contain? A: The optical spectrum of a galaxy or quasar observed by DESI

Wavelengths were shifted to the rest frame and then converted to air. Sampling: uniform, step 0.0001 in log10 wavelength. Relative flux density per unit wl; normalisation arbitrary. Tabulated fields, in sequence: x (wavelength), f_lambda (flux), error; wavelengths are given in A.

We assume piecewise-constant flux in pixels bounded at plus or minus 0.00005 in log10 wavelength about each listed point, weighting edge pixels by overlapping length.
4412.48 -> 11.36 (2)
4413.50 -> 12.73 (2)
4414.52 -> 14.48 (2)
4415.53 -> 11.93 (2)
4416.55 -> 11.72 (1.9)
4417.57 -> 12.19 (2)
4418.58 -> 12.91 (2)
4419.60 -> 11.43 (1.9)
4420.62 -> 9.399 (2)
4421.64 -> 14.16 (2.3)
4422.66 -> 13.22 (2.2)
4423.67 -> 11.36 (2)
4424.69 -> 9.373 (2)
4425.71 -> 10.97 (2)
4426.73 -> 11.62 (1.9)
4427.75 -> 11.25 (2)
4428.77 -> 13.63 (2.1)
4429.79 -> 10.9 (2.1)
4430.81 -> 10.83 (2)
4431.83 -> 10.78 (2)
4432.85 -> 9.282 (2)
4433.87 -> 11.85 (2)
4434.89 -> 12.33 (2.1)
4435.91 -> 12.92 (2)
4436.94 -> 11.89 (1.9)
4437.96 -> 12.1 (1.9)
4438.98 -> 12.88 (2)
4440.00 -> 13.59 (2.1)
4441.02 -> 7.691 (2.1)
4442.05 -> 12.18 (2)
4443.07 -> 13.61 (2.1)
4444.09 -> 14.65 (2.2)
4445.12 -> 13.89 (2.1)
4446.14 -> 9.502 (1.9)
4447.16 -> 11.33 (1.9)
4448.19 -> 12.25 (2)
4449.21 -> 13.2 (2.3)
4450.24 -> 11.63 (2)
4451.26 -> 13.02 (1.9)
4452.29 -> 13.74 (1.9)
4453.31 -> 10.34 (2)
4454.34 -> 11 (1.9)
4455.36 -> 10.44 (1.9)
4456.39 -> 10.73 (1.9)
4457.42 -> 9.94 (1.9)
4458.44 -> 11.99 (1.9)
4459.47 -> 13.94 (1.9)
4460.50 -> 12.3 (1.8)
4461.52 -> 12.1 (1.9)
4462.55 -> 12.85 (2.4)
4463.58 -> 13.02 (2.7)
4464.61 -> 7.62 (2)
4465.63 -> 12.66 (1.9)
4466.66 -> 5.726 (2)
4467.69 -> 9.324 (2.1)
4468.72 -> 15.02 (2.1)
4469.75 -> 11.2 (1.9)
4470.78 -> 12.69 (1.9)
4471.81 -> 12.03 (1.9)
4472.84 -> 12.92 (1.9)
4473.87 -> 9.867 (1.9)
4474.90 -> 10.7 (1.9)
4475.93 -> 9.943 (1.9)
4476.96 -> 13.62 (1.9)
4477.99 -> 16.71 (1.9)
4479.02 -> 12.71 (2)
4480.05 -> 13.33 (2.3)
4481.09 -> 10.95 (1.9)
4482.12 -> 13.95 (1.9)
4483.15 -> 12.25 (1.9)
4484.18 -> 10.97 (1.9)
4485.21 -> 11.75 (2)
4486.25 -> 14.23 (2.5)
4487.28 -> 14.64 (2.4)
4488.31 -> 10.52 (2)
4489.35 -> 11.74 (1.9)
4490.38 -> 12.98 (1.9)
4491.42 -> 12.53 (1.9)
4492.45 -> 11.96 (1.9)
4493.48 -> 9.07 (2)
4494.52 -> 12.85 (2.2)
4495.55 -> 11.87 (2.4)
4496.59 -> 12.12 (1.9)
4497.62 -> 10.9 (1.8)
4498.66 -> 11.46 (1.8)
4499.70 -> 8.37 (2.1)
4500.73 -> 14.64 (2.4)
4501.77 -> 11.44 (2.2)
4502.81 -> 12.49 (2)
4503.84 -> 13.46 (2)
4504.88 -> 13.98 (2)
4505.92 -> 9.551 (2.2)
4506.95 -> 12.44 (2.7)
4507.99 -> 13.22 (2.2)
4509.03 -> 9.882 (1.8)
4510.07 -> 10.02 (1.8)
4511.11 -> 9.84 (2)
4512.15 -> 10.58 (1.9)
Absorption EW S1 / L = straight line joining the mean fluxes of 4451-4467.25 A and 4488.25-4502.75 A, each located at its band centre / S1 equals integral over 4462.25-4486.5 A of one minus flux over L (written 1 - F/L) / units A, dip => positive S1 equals -0.91 A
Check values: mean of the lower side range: 11.3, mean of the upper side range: 11.7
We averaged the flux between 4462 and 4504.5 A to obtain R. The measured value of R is 11.9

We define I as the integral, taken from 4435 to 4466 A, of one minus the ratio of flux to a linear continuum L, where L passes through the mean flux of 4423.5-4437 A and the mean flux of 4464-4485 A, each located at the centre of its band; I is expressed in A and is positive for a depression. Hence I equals -1.2 A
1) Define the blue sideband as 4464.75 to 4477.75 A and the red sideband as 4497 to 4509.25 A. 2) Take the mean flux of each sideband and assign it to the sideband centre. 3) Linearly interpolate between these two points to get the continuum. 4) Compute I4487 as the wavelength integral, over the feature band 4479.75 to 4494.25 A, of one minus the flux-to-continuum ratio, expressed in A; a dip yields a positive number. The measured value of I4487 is -0.8 A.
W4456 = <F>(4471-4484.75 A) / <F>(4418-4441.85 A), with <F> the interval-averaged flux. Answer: 1.06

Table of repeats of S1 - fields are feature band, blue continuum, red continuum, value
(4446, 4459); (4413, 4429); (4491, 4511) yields 0.4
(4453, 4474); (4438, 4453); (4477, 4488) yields 2.3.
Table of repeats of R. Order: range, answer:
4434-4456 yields 12.1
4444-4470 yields 11.6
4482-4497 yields 12.2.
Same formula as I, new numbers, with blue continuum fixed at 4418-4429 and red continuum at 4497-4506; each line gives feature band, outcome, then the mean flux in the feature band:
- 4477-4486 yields -0.79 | 12.9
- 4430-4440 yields 0.02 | 11.7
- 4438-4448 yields -0.32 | 12.1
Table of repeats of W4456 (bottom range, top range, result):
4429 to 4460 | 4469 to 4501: 1.02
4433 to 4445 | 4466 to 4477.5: 0.91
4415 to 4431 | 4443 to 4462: 1.03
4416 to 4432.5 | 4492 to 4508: 1.02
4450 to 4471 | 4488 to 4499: 1.02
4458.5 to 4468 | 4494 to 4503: 1.06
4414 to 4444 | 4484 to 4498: 1.02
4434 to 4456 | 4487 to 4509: 0.99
